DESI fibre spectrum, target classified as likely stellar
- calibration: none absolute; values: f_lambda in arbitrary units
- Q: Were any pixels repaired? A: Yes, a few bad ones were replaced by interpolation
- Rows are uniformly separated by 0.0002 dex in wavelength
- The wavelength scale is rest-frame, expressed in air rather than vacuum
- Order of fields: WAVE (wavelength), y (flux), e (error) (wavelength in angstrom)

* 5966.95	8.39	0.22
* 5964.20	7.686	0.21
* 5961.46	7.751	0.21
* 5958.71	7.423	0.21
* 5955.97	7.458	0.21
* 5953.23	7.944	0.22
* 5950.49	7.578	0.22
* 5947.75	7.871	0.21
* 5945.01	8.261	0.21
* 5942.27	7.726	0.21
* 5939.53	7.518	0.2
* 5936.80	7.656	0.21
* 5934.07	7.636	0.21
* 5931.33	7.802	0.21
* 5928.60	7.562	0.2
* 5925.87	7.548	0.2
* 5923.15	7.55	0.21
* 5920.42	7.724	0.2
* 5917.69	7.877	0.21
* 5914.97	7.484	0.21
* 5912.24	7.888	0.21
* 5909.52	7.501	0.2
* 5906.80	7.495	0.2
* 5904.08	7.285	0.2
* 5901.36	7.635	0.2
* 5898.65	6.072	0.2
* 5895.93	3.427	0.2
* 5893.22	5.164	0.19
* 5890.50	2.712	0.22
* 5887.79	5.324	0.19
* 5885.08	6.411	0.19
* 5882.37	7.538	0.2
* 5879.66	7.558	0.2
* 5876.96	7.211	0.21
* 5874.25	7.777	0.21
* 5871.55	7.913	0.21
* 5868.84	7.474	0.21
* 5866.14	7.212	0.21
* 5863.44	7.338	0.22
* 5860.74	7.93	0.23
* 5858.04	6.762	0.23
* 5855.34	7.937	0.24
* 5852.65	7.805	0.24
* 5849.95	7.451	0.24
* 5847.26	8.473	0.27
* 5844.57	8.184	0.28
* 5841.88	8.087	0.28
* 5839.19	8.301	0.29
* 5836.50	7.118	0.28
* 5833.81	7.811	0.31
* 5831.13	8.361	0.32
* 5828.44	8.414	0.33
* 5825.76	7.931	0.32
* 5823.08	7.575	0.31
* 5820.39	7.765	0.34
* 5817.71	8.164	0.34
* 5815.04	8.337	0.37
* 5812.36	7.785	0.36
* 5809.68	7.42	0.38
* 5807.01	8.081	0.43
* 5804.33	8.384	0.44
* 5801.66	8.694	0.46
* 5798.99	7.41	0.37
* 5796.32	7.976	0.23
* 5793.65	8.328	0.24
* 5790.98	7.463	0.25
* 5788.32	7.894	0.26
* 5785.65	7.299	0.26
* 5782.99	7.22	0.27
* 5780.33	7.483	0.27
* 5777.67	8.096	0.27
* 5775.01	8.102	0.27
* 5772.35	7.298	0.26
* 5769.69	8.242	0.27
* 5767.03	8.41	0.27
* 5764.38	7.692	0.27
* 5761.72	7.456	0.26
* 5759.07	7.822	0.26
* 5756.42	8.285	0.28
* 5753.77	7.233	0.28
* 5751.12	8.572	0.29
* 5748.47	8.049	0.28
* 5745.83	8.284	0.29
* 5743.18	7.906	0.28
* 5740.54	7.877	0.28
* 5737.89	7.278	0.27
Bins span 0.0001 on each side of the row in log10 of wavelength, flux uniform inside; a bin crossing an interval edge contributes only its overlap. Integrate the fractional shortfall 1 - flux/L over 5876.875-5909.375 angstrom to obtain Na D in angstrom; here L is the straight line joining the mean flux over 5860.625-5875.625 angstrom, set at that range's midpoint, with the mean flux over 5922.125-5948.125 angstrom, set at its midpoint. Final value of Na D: 6.2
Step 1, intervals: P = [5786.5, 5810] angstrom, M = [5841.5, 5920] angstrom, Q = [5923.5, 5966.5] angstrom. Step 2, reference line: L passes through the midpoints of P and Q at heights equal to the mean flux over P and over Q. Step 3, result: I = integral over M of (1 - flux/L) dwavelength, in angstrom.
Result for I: 7.7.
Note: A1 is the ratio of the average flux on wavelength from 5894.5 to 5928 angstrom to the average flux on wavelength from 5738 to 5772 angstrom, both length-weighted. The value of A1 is 0.90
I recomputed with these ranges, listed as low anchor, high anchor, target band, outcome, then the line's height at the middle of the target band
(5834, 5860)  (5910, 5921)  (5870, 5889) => 1.57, 7.76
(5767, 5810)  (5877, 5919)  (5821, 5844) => -1.98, 7.32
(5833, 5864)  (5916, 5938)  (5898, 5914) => 0.67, 7.7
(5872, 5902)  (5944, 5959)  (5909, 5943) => -2.67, 7.11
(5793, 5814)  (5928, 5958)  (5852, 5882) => 1.31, 7.88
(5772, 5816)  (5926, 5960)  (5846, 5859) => 0.14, 7.79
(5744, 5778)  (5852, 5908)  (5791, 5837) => -3.46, 7.42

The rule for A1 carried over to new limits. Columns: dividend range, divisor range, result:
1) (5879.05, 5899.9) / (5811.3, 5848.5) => 0.68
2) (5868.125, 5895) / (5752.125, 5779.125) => 0.82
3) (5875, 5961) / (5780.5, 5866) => 0.91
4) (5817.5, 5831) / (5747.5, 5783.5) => 1.01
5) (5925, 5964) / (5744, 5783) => 0.97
